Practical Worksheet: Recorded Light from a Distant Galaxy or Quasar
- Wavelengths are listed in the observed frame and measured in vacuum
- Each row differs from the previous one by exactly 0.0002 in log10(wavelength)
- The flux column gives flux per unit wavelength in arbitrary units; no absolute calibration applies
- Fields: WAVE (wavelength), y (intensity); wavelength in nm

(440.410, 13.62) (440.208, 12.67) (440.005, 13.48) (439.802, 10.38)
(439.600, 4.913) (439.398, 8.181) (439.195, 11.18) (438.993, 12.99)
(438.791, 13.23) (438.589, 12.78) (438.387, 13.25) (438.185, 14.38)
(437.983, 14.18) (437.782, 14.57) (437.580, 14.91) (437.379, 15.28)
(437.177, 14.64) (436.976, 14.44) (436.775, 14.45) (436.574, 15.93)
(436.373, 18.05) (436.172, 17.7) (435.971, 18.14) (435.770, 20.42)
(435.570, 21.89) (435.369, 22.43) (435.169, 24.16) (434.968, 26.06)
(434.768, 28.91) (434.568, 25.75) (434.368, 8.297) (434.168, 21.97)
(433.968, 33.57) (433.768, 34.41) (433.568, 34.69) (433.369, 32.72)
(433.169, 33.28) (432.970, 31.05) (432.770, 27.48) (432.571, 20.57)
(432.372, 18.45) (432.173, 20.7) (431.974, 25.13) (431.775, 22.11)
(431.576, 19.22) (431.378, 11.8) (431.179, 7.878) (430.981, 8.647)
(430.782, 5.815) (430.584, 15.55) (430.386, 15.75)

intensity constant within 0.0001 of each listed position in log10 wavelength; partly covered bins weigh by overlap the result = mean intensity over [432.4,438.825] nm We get 21.1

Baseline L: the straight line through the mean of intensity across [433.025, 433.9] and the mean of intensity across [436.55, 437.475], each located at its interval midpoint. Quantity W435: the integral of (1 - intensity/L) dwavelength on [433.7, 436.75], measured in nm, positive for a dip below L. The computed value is 0.25 nm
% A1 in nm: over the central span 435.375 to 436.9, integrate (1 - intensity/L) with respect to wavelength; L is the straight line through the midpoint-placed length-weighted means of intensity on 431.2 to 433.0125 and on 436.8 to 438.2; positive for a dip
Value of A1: -0.19 nm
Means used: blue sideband 20.9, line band 18.3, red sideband 14.6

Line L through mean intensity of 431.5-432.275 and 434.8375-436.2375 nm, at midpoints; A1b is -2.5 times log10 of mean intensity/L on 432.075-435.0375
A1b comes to -0.21 mag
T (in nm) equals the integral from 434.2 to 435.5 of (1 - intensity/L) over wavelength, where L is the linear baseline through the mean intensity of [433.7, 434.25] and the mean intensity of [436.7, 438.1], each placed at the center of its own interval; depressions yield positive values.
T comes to 0.16 nm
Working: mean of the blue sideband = 30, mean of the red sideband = 14.6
